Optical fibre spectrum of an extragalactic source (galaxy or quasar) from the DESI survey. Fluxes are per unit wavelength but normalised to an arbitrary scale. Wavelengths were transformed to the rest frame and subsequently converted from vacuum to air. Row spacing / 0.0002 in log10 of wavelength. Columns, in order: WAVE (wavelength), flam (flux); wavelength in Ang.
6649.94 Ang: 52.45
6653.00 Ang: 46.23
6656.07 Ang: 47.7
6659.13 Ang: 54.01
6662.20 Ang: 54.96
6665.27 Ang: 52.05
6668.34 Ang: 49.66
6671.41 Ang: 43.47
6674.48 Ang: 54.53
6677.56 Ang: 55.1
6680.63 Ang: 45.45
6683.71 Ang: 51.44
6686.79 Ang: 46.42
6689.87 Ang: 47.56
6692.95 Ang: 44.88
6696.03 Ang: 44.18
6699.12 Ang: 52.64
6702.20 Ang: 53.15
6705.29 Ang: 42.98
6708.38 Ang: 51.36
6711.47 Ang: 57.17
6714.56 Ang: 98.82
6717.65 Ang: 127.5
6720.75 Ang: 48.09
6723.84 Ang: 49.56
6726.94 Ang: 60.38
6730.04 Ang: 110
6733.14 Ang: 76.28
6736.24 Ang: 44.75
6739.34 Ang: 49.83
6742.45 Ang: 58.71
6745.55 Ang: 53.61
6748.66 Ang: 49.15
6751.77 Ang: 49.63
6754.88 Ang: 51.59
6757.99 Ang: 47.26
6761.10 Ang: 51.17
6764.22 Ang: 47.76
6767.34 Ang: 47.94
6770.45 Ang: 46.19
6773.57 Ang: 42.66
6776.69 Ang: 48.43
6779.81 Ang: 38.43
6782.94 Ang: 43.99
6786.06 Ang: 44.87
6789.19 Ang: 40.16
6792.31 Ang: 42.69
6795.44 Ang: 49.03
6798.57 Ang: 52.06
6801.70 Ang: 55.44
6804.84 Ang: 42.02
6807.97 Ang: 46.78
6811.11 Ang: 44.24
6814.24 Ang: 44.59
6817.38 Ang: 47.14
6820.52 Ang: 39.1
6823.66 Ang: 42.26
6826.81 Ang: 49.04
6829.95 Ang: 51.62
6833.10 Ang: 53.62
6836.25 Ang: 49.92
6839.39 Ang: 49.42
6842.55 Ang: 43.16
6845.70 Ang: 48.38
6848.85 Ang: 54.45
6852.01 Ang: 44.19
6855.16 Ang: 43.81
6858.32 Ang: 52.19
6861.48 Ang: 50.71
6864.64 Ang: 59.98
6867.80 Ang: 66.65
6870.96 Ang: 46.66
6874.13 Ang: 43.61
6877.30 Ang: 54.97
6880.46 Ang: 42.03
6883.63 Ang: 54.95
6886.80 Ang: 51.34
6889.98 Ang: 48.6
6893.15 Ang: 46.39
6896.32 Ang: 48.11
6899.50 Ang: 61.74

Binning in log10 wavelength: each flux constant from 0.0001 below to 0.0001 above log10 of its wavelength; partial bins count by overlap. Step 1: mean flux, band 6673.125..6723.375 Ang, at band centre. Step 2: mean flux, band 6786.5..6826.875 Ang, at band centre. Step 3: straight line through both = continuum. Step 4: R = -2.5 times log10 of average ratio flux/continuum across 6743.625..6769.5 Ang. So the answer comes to 0.03 mag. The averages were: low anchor 57.4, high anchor 45.6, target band 49.8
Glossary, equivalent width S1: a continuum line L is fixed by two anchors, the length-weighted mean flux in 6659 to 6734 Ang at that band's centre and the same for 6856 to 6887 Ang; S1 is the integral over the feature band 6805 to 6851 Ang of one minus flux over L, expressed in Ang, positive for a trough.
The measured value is 5.62 Ang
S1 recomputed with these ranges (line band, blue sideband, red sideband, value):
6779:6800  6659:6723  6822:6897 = 3.10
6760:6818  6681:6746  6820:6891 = 9.17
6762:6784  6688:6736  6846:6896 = 5.03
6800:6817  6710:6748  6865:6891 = 3.72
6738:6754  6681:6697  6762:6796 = -2.34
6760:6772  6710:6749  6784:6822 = 1.90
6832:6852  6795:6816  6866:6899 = -0.07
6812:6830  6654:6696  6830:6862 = 1.48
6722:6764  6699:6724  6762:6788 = -1.15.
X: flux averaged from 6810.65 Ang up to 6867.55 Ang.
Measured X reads 48.7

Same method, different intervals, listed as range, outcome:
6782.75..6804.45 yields 46.8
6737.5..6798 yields 47.6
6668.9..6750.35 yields 58.2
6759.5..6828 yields 45.7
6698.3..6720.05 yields 68.8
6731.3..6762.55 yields 53.7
